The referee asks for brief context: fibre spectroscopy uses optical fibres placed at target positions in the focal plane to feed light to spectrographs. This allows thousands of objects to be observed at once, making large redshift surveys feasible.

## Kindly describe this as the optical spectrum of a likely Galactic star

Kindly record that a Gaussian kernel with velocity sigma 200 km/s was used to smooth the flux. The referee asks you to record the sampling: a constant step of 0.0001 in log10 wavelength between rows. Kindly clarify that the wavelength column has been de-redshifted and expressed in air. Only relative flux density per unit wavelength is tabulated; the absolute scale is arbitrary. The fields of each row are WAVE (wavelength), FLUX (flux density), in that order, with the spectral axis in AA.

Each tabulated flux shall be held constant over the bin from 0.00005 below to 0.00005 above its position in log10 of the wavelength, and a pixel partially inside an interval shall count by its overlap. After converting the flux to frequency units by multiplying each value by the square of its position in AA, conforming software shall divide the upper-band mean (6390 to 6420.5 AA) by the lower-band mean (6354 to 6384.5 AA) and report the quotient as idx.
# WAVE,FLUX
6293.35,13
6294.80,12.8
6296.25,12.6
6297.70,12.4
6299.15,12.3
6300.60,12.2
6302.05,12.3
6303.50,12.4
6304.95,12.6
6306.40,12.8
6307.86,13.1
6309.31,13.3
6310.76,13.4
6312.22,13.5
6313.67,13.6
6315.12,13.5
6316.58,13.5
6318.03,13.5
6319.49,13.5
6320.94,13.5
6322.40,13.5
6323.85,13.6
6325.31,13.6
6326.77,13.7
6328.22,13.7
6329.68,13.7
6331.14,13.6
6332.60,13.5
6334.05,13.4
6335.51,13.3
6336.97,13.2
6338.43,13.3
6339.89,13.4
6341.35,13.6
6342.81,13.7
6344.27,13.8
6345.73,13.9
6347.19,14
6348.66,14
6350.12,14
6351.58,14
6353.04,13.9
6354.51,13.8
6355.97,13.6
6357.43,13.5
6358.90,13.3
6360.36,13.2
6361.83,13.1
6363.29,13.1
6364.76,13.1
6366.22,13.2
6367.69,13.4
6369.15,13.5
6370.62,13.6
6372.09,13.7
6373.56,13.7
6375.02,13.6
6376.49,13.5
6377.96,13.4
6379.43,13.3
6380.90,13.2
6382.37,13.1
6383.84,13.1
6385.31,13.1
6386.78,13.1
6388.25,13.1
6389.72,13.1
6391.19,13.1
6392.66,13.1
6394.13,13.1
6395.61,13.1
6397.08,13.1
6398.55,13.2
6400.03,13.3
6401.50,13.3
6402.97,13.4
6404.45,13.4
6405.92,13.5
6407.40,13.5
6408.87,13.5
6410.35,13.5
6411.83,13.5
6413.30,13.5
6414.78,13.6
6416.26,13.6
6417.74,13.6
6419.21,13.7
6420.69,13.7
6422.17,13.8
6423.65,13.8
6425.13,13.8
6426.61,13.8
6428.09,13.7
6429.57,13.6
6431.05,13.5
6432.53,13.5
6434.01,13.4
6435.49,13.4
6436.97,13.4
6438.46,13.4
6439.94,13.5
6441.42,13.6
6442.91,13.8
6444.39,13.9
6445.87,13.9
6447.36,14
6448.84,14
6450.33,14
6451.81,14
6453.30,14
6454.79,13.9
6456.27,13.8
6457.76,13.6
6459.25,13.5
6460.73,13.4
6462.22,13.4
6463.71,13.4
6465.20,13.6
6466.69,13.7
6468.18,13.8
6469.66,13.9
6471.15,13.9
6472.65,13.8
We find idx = 1.01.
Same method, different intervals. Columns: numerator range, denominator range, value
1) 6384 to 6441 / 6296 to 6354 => 1.03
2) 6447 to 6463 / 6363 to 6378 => 1.05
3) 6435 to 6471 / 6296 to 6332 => 1.09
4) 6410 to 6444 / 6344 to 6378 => 1.02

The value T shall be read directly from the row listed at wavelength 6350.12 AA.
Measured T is 14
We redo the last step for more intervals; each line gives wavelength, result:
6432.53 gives 13.5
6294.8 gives 12.8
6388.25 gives 13.1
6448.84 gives 14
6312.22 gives 13.5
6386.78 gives 13.1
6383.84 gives 13.1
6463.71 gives 13.4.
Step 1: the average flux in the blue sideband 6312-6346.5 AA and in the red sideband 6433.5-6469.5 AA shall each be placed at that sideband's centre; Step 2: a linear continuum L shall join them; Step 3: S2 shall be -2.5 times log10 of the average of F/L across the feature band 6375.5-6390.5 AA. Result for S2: 0.033 mag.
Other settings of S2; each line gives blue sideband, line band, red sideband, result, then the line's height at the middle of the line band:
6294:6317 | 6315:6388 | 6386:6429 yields -0.030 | 13.1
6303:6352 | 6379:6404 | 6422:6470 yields 0.035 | 13.6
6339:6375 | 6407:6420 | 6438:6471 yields 0.009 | 13.7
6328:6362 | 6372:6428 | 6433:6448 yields 0.017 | 13.6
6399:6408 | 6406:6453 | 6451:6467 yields -0.012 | 13.5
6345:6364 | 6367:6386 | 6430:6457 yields 0.021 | 13.7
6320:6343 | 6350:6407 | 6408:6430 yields 0.019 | 13.6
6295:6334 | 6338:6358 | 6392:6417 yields -0.041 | 13.3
